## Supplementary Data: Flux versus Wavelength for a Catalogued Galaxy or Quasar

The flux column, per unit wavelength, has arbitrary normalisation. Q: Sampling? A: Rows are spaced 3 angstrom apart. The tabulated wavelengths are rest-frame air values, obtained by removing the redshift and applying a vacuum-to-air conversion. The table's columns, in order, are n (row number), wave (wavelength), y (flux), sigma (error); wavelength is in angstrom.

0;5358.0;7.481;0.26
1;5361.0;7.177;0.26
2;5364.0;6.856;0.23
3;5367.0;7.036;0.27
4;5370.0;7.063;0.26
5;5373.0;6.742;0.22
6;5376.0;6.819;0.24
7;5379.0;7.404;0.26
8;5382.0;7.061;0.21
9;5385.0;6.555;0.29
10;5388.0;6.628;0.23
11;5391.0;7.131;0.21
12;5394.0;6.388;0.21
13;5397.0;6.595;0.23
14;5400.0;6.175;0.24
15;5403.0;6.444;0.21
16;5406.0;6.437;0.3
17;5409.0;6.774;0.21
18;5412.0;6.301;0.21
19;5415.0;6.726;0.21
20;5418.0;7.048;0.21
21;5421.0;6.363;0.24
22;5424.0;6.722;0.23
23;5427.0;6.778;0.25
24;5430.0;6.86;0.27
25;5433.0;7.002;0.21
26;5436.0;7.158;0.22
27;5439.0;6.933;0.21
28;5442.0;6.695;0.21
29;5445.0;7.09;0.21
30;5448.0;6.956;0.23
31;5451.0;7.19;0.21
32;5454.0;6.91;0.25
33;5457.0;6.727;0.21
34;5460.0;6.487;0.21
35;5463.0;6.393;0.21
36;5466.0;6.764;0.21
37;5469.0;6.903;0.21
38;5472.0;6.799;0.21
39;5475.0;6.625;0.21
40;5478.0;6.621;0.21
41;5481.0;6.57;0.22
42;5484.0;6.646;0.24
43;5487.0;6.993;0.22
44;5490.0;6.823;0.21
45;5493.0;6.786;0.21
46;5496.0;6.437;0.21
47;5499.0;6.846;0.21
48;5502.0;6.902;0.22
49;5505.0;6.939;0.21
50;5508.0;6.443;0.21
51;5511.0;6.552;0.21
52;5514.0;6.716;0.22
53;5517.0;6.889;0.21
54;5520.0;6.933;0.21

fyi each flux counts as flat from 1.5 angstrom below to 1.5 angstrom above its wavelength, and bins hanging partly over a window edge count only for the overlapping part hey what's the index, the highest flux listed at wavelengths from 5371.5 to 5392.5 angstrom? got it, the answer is 7.404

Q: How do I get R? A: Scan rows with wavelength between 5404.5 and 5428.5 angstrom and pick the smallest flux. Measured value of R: 6.301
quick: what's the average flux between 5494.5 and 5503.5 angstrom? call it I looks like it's 6.73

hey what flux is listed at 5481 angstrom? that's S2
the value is 6.57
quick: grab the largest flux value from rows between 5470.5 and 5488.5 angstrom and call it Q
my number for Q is 6.993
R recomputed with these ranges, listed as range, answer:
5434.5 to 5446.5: 6.695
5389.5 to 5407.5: 6.175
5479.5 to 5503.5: 6.437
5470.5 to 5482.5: 6.57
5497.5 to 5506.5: 6.846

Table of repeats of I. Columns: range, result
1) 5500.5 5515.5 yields 6.71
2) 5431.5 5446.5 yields 6.98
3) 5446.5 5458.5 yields 6.95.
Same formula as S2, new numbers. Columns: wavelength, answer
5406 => 6.437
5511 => 6.552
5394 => 6.388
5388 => 6.628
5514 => 6.716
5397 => 6.595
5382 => 7.061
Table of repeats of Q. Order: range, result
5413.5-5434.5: 7.048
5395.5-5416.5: 6.774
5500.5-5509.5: 6.939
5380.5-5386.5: 7.061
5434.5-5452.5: 7.19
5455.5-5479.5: 6.903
